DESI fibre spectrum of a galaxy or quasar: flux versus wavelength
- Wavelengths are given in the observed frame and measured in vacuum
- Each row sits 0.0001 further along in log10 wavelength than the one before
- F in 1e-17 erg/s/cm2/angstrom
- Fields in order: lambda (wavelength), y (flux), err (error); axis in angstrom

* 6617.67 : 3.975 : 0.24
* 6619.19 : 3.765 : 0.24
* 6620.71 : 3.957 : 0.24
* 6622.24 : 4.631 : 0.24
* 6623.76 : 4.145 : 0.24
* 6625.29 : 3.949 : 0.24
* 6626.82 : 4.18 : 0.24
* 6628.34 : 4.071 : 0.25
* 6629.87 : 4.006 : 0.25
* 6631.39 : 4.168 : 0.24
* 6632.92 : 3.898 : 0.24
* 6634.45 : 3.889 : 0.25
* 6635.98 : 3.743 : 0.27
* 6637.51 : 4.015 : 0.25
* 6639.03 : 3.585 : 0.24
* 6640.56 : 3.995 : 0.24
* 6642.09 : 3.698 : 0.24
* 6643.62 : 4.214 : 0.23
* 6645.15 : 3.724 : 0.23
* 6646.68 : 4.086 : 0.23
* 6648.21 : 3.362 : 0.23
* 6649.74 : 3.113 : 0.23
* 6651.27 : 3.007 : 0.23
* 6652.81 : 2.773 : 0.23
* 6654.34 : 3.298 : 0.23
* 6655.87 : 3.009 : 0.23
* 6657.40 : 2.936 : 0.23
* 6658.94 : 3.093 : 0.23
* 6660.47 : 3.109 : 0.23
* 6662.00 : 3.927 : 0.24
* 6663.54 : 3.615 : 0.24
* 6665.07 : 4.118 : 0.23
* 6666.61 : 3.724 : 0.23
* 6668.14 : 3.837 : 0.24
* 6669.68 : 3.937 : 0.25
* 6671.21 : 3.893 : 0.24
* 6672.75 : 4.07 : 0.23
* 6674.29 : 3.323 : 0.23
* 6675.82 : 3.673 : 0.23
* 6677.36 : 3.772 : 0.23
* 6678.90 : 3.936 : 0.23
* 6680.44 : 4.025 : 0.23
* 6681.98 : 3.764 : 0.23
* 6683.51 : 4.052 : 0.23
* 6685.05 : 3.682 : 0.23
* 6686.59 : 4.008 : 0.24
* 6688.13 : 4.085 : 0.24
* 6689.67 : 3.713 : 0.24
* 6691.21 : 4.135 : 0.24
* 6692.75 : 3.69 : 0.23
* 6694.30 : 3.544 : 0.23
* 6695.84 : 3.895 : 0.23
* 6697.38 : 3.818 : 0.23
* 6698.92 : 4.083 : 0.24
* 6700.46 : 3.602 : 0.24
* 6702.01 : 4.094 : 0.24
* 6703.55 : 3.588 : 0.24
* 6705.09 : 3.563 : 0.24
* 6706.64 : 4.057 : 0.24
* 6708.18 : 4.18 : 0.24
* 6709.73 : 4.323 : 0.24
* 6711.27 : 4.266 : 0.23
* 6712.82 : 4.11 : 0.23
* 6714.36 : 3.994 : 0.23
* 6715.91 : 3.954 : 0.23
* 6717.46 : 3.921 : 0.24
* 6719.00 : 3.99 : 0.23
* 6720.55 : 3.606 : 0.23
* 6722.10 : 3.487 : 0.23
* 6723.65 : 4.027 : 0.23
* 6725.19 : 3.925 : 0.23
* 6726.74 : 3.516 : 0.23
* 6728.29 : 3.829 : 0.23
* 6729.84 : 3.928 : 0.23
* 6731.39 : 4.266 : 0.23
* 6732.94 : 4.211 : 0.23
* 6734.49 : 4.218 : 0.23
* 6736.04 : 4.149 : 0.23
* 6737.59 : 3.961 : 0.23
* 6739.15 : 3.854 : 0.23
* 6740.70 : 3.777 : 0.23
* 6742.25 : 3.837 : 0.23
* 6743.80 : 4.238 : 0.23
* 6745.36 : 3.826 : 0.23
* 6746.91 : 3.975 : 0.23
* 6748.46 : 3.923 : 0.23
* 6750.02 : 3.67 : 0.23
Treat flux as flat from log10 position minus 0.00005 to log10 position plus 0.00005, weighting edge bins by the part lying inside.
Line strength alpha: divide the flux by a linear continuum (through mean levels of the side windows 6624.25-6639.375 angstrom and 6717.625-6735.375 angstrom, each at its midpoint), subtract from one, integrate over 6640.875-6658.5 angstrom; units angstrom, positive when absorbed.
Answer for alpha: 2.5 angstrom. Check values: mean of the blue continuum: 3.96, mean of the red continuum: 3.91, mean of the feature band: 3.39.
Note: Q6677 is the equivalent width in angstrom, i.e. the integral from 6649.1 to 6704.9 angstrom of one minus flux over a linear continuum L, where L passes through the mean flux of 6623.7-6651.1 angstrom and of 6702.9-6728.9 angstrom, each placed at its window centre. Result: 3.1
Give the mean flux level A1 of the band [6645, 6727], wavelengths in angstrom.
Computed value 3.74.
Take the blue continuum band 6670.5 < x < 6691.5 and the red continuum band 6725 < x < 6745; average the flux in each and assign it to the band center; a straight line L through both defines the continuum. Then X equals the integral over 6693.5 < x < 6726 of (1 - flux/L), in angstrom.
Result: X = 0.1 angstrom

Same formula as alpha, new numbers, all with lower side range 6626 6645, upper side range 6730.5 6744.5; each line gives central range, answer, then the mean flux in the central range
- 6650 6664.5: 2.8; 3.21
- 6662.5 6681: 0.7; 3.82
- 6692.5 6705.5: 0.8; 3.77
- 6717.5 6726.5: 0.5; 3.8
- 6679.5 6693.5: 0.3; 3.91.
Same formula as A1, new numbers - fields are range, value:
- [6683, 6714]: 3.92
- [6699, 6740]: 3.95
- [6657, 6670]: 3.59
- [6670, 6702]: 3.85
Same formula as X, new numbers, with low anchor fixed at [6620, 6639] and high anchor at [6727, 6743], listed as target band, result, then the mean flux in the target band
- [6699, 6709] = 0.34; 3.86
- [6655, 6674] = 2.00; 3.6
